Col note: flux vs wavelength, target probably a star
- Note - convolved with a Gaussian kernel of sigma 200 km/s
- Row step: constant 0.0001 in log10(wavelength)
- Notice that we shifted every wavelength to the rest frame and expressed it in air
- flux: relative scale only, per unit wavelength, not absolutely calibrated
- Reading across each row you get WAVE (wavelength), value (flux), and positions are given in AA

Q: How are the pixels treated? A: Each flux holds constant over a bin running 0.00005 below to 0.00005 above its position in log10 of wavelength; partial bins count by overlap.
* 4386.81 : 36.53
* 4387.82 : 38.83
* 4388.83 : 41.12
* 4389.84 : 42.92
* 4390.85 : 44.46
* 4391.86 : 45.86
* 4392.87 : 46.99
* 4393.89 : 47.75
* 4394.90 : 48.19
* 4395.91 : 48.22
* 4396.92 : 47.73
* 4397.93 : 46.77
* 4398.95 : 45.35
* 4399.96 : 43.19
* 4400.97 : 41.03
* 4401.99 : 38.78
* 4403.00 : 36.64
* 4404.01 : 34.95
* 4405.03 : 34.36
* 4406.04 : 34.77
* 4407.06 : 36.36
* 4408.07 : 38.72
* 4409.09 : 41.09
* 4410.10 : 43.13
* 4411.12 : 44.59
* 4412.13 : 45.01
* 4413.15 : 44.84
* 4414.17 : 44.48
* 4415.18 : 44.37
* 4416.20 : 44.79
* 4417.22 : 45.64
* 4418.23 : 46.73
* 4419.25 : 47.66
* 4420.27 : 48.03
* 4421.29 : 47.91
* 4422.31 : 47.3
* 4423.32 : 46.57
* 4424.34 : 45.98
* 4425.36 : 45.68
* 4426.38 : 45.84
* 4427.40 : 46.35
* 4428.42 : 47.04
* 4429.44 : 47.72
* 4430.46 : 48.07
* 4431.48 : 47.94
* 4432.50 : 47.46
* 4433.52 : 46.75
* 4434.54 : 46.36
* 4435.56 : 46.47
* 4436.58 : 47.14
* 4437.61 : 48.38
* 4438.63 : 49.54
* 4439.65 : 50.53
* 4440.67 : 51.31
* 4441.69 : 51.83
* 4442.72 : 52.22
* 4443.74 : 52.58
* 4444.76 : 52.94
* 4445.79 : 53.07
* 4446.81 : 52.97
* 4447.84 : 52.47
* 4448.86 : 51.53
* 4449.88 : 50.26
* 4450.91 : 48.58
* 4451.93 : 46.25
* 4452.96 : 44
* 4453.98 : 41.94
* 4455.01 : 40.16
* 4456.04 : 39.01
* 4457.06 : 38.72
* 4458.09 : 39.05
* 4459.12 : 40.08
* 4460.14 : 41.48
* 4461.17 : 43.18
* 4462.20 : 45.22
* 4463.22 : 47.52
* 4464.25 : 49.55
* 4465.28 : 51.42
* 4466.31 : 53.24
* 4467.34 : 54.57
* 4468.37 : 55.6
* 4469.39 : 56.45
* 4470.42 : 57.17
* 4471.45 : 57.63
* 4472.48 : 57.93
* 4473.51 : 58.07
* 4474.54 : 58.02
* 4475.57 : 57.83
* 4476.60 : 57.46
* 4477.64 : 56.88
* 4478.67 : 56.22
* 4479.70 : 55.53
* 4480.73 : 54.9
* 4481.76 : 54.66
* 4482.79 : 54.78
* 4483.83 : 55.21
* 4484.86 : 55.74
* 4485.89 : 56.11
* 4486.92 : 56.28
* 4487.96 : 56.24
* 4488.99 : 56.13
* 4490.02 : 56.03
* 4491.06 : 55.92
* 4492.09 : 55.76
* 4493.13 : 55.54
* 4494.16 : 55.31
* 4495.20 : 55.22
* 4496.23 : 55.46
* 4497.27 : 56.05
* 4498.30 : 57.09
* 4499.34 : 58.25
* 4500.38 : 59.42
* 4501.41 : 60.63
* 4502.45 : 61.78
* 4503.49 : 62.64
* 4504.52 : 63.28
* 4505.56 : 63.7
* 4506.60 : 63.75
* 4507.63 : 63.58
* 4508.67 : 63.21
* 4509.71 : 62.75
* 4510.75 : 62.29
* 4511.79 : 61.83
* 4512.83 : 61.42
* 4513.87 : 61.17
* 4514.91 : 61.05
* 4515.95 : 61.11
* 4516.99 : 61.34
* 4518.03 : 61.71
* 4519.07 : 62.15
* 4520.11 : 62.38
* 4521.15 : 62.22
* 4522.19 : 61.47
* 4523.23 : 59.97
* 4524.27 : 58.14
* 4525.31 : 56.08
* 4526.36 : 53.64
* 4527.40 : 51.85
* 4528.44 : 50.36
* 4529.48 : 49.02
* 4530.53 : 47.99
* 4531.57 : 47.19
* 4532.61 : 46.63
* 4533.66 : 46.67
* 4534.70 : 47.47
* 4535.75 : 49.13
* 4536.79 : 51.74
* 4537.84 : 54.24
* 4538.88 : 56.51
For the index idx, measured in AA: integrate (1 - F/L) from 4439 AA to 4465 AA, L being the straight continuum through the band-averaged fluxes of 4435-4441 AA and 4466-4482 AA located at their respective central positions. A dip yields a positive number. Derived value 2.3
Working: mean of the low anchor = 48.8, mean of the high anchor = 56.5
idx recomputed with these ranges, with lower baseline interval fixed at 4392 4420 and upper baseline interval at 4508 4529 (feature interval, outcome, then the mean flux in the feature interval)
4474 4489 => -0.5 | 56.1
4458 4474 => 0.4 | 50.8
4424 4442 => -0.2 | 47.8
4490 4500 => 0.0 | 56.1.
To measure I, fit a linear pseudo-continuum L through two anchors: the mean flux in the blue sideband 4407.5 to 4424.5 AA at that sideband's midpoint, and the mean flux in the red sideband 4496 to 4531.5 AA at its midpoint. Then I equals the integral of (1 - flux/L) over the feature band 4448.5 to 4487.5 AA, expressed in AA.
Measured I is 1.3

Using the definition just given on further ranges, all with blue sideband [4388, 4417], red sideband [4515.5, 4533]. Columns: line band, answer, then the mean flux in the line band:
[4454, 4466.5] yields 1.4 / 43.7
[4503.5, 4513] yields -1.5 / 62.9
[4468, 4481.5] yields -1.7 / 56.9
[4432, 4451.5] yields -1.3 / 50.1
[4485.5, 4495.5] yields -0.7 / 55.8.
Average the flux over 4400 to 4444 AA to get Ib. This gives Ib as 45.1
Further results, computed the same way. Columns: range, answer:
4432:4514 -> 53.5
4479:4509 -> 57.8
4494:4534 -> 58.3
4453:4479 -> 50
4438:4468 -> 47.8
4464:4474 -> 55.3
